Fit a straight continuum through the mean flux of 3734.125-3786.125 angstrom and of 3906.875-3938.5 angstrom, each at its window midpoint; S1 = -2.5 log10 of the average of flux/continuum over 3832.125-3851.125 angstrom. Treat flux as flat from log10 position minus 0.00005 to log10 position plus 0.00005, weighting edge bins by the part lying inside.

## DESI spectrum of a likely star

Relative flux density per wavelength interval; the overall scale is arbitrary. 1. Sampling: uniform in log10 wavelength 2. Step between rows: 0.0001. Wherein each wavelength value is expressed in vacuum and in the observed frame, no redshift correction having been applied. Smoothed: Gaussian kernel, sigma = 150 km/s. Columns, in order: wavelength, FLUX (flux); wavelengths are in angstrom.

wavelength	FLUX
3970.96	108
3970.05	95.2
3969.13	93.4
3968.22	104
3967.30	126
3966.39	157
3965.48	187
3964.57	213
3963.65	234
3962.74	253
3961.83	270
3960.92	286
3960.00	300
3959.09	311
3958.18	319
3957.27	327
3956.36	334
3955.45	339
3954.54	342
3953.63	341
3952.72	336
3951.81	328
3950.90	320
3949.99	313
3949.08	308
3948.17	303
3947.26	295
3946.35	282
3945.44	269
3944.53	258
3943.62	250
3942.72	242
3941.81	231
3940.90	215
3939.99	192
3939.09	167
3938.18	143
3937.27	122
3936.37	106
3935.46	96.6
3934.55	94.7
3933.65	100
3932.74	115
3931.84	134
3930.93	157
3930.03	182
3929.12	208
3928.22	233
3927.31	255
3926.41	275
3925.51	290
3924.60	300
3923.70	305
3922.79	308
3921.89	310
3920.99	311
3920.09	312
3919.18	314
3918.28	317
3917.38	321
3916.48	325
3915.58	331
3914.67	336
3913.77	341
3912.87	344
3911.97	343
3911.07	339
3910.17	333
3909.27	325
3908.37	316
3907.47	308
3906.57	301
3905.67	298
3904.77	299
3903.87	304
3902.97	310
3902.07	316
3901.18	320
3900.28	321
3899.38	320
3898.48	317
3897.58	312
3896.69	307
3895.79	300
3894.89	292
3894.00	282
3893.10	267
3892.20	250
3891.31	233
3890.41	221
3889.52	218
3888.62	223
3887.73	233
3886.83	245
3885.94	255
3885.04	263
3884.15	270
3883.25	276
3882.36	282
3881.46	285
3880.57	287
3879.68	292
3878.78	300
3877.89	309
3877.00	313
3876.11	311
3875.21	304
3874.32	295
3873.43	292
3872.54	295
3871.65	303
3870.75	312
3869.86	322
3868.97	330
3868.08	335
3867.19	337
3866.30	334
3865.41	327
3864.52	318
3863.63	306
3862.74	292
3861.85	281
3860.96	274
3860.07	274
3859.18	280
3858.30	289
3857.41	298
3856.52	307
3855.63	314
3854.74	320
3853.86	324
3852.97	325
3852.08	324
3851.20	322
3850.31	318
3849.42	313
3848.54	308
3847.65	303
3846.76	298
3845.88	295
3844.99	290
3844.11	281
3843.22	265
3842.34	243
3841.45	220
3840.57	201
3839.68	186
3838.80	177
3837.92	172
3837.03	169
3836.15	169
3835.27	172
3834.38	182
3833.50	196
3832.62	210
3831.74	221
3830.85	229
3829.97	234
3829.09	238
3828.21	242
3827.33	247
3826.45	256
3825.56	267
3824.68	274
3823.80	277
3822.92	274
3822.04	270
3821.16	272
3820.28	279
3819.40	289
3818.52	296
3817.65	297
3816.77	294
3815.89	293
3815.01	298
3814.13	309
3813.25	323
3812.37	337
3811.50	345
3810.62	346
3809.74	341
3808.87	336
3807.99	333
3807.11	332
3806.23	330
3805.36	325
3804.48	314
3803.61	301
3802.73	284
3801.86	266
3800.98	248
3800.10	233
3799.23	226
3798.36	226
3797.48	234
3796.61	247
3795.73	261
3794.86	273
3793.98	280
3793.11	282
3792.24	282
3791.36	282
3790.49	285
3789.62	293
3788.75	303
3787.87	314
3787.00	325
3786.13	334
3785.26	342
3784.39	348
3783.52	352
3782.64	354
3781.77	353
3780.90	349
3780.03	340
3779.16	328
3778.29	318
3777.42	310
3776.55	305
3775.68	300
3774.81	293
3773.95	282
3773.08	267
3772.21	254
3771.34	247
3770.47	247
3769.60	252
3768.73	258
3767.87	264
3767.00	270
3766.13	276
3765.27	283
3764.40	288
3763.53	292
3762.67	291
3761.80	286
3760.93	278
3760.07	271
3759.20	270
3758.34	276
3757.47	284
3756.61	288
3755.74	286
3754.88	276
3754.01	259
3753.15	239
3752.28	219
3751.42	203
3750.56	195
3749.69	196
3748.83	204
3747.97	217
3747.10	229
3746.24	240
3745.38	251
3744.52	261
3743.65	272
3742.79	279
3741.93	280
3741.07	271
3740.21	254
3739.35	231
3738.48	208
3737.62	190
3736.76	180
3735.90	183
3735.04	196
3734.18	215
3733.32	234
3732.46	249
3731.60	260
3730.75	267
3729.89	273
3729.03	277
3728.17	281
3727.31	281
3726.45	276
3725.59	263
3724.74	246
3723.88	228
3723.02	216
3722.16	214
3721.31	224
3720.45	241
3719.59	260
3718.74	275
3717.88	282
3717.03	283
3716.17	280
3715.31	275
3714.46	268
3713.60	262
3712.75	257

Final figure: 0.10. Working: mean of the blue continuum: 269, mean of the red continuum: 256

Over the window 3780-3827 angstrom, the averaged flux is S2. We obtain 298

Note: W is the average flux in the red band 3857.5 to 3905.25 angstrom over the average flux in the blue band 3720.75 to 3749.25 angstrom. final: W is 1.21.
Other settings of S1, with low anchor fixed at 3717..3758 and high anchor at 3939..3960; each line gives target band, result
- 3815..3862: 0.01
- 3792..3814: -0.13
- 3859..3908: -0.06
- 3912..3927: -0.11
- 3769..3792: -0.20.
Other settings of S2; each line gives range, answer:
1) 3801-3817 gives 315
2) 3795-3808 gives 275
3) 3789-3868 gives 277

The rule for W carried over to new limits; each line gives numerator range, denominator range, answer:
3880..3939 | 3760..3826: 0.91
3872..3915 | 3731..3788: 1.09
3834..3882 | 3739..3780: 1.07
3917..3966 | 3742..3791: 0.90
